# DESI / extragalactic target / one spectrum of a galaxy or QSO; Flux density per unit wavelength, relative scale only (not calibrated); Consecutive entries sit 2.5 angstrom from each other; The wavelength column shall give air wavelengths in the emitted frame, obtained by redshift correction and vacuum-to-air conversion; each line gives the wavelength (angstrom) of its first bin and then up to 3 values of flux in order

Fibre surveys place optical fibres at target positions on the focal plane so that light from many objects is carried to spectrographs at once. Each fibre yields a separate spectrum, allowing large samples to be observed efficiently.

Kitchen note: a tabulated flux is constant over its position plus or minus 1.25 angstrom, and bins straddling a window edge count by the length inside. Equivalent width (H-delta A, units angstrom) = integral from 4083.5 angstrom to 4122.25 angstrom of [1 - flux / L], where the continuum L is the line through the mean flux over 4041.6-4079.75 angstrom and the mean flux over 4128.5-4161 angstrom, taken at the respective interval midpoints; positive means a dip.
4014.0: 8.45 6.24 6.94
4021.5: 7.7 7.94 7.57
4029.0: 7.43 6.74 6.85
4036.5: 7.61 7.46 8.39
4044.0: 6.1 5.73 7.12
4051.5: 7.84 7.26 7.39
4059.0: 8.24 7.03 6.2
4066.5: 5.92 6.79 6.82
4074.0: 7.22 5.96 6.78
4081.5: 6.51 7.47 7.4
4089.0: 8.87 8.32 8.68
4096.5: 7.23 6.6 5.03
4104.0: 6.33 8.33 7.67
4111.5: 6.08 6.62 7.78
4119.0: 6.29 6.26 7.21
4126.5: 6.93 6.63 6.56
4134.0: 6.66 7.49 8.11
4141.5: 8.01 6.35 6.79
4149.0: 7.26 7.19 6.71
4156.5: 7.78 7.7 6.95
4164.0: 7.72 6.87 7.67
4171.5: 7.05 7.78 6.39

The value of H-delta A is -0.9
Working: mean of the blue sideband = 6.87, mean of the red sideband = 7.18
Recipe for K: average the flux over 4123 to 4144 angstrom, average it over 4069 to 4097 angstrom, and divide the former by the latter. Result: 0.97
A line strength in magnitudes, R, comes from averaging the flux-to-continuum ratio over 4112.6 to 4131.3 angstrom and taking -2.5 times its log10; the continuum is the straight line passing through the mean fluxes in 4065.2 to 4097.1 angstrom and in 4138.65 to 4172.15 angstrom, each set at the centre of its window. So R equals 0.071 mag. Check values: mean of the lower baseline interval 7.23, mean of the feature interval 6.8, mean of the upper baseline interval 7.28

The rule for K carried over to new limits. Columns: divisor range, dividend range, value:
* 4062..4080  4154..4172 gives 1.12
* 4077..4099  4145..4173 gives 0.96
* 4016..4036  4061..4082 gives 0.91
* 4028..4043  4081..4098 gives 1.06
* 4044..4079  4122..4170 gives 1.05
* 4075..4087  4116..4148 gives 1.03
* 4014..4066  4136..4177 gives 1.01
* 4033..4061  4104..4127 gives 0.96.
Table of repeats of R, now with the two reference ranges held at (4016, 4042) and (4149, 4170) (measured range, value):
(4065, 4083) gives 0.12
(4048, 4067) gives 0.03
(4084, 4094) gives -0.12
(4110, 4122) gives 0.11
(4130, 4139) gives 0.04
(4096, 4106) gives 0.15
